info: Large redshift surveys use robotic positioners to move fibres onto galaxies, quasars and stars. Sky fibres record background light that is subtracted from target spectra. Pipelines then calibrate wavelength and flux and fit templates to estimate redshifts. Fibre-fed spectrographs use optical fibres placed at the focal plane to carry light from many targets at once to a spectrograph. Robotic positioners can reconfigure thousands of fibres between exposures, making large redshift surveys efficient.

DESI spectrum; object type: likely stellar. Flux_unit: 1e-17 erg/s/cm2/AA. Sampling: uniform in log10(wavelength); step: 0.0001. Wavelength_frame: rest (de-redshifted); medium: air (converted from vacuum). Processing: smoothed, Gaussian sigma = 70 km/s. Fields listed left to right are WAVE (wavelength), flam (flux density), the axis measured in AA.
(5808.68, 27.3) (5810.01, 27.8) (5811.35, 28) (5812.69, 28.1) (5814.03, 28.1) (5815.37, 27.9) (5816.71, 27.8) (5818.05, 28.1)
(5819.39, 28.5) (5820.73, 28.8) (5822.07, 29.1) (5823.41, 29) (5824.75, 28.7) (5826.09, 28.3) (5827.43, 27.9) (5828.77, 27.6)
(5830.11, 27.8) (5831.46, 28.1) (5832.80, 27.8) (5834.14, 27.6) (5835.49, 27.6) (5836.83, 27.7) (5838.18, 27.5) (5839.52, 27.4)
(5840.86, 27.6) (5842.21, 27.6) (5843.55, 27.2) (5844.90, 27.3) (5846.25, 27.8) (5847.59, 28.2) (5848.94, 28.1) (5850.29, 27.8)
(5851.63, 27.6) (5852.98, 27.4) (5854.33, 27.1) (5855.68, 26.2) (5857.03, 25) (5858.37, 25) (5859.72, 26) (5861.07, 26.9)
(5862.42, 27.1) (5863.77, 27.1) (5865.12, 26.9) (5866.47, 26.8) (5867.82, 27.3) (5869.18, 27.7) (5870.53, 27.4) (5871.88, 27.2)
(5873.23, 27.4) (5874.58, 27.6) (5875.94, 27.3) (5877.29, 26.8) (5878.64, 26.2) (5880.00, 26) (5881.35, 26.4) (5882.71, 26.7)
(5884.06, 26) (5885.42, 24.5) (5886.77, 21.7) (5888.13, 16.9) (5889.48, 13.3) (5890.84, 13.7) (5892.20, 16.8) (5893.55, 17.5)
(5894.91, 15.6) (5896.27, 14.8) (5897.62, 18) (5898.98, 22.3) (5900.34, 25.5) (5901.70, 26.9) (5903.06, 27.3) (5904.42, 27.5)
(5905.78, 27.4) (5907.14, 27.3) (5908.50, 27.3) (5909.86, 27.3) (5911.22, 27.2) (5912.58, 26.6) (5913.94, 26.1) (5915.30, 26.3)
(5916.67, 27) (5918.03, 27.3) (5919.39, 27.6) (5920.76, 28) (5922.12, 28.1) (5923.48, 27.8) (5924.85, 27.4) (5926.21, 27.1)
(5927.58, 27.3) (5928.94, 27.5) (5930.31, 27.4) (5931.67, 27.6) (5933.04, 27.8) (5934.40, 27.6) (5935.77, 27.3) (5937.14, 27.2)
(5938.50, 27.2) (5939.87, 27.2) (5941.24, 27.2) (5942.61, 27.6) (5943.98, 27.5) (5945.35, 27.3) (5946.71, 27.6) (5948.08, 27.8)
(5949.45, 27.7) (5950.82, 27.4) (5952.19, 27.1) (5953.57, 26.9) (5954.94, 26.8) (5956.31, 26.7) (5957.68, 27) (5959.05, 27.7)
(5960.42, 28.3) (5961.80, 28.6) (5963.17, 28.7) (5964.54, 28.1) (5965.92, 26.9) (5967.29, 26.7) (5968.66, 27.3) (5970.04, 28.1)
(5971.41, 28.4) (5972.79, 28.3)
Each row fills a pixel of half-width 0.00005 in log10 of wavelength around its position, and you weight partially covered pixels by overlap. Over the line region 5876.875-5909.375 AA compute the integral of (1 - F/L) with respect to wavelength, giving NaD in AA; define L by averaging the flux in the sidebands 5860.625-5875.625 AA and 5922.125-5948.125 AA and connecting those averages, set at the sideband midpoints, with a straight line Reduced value 5.6 AA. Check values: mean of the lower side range 27.2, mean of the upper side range 27.5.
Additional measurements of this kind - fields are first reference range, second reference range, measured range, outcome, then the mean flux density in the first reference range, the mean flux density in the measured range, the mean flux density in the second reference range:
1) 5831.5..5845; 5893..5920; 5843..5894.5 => 2.2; 27.6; 25.2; 24.7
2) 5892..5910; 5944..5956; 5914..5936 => -2.0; 23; 27.4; 27.3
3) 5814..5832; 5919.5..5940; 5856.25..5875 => 0.8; 28.3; 26.8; 27.5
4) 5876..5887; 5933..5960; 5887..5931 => 3.9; 25.8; 24.2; 27.3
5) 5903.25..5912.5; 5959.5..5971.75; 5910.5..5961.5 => 0.4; 27.3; 27.3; 27.9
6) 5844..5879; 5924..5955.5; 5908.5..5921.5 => 0.1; 27.1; 27.1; 27.4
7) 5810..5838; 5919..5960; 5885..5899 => 5.2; 28.1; 17.4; 27.4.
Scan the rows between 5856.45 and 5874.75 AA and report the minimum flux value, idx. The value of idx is 25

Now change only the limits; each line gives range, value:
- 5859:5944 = 13.3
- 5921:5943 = 27.1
